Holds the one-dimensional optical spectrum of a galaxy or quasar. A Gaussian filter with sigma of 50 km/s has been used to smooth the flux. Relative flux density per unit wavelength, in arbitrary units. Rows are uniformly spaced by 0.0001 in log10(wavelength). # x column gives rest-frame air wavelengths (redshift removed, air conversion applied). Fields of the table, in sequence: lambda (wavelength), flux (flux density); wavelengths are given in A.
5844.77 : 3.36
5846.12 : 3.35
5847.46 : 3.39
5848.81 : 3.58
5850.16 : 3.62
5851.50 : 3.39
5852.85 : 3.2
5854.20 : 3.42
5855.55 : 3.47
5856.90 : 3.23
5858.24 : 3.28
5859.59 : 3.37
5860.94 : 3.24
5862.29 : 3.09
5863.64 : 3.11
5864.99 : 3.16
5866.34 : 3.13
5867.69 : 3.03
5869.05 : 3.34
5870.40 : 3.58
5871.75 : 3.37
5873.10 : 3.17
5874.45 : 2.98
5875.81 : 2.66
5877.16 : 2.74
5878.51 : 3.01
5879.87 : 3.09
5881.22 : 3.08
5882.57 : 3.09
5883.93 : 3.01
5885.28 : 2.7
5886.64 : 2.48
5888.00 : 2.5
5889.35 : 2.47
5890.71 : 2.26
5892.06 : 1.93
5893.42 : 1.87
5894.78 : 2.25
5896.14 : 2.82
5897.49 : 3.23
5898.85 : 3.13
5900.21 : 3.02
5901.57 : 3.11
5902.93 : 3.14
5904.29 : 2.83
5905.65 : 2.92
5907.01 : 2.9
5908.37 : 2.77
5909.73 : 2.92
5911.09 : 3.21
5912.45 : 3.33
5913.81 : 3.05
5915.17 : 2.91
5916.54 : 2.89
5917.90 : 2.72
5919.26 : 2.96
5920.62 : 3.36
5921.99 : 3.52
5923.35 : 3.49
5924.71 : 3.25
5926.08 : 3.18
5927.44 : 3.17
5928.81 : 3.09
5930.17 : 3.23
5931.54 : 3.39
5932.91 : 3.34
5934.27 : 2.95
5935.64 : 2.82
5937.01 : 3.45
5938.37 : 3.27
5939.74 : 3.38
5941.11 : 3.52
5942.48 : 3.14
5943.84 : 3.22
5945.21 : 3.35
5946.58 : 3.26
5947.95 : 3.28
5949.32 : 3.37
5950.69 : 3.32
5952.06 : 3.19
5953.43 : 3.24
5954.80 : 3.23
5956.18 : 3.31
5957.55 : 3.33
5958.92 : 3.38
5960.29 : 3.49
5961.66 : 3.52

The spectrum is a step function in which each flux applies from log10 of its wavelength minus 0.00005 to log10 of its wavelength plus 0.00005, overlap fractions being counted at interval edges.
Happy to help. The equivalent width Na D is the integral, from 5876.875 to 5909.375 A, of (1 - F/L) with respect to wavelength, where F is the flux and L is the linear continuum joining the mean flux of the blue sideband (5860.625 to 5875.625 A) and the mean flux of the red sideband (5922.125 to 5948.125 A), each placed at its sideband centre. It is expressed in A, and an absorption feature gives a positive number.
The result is 4.5 A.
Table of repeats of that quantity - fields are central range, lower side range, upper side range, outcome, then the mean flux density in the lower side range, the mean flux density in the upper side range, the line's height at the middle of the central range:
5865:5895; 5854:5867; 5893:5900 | 1.5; 3.24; 2.71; 2.96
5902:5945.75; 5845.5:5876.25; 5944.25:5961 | 2.0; 3.27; 3.31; 3.3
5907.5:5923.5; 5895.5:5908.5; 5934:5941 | 0.0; 3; 3.21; 3.08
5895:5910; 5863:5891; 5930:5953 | 0.6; 2.96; 3.26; 3.08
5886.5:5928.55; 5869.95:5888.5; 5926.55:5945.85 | 2.8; 2.96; 3.24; 3.1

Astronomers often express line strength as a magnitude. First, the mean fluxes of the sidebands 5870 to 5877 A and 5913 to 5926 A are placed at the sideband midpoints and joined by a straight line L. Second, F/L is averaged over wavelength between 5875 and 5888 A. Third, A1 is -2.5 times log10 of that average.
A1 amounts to 0.09 mag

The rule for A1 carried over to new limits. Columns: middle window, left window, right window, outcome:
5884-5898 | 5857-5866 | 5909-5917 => 0.26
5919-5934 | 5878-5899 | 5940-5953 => -0.07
